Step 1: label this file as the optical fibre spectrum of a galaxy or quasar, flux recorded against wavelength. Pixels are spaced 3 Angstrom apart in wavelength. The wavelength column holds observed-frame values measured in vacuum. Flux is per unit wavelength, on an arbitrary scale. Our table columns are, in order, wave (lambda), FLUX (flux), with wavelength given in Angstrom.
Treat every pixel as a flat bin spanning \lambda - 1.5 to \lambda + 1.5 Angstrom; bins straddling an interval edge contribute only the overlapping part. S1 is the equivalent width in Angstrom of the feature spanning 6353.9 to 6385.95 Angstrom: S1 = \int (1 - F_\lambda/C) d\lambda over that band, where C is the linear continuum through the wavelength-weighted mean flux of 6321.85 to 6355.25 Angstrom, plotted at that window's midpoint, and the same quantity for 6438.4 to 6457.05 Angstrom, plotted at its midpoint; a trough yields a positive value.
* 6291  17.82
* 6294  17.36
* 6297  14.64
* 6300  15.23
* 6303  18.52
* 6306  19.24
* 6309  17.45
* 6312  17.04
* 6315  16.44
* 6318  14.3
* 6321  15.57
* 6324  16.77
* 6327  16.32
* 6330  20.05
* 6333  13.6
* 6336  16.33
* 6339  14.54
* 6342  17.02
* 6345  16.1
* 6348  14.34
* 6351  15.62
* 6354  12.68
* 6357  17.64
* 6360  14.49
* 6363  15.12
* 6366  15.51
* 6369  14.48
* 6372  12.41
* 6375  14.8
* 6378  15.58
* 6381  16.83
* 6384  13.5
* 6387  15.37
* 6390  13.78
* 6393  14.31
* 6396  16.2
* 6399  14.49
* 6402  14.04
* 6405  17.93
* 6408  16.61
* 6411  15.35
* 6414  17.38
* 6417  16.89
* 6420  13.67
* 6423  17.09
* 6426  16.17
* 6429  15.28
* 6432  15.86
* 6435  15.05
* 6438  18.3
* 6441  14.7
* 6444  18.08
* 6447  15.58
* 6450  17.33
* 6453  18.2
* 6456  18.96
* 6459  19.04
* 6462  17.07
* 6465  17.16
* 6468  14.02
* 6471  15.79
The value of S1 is 2.5 Angstrom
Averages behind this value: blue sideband 15.8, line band 14.9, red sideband 17.2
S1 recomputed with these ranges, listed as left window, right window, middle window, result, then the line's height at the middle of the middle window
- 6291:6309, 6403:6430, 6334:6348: 0.89 Angstrom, 16.8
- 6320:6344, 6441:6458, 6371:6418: 4.27 Angstrom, 16.9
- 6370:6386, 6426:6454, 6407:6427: -0.49 Angstrom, 15.8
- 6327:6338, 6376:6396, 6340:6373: 1.60 Angstrom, 15.8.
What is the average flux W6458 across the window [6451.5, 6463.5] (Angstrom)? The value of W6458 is 18.3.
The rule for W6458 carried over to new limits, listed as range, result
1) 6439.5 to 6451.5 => 16.4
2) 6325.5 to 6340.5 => 16.2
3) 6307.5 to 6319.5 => 16.3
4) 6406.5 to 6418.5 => 16.6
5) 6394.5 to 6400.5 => 15.3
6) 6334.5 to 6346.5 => 16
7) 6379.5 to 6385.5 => 15.2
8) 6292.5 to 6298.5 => 16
